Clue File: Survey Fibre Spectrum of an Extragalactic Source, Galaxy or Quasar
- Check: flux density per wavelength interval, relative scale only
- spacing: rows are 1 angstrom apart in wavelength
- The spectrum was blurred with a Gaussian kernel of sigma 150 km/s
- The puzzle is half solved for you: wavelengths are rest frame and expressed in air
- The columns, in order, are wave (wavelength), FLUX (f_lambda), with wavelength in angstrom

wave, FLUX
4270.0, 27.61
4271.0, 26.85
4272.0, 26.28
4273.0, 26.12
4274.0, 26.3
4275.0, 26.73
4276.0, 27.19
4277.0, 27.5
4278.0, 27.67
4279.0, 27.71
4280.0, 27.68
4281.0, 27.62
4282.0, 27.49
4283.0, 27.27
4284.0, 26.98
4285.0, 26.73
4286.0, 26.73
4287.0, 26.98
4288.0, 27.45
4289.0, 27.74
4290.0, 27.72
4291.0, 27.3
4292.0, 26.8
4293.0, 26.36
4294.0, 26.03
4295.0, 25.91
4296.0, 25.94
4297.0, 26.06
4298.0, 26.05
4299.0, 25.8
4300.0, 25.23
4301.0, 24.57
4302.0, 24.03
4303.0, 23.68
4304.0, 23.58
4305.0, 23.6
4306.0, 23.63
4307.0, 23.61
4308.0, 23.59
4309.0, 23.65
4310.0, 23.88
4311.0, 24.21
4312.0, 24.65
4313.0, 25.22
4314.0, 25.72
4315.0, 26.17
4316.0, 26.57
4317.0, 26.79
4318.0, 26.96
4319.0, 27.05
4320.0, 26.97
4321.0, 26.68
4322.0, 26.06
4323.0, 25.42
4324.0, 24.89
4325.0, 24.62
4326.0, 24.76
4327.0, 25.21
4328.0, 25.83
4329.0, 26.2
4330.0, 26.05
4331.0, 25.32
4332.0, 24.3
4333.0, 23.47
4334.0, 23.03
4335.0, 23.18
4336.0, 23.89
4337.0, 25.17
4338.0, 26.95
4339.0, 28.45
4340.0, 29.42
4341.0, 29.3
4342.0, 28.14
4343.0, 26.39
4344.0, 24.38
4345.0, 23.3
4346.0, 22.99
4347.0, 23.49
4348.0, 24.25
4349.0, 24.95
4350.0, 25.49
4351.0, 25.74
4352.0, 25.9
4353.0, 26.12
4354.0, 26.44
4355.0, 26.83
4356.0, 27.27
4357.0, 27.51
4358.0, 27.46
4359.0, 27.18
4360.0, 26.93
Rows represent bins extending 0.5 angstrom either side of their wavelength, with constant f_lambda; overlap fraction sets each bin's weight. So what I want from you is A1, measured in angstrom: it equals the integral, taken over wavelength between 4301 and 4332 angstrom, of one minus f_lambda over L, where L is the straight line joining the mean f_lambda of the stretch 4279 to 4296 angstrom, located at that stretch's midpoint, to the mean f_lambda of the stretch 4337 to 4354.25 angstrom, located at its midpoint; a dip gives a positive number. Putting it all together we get 1.6 angstrom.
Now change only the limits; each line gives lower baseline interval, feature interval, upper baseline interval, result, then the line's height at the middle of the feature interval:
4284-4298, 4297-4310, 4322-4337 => 0.9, 26.1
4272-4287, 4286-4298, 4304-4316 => -0.3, 26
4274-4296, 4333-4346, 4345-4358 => 0.0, 25.8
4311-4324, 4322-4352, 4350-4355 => 0.8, 26.1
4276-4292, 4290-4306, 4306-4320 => 0.6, 26.3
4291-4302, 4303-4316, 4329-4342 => 0.7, 25.8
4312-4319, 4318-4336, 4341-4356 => 0.5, 25.9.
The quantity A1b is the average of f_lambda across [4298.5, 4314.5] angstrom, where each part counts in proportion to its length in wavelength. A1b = 24.3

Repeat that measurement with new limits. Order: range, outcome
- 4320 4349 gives 25.4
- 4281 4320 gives 25.8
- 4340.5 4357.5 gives 25.8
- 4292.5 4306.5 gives 25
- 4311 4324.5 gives 26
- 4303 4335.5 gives 25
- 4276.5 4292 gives 27.4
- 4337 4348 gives 26.1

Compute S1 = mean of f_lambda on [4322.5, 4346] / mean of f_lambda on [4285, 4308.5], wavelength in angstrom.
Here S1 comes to 1.0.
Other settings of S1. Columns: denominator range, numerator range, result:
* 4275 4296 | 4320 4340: 0.94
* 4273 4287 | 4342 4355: 0.93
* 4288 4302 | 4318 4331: 0.98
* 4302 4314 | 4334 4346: 1.08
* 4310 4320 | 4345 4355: 0.97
